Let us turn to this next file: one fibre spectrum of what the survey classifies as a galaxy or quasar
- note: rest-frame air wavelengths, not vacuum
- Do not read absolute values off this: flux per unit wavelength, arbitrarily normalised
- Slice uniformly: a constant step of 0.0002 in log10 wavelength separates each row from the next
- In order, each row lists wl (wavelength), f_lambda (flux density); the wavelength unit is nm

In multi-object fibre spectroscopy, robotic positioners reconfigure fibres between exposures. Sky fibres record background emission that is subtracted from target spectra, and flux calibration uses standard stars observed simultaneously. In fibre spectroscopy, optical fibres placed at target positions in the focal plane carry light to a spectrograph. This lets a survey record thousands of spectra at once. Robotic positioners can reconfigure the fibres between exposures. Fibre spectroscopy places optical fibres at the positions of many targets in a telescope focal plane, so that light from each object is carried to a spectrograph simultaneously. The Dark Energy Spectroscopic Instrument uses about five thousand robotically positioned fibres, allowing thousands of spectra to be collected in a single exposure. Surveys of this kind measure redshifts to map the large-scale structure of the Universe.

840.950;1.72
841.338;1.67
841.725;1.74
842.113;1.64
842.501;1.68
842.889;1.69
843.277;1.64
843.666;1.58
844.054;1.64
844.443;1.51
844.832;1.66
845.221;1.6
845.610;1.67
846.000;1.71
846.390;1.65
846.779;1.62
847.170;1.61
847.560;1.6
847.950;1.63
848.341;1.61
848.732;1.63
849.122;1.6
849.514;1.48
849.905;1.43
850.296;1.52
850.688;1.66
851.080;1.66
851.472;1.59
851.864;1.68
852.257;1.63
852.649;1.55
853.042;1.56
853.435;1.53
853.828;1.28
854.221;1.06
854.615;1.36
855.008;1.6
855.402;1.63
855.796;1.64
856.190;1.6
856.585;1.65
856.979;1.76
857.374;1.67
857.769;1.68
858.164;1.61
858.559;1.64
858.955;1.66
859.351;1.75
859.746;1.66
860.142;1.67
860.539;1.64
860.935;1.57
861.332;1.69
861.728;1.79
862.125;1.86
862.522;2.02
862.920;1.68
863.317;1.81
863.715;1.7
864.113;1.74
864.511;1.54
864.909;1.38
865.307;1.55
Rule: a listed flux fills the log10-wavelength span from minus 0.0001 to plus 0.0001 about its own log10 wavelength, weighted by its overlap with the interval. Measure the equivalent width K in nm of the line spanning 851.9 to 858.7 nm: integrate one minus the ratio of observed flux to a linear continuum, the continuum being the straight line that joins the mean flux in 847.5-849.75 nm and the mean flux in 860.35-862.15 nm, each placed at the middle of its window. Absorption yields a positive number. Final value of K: 0.36 nm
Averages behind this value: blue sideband 1.59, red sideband 1.7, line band 1.56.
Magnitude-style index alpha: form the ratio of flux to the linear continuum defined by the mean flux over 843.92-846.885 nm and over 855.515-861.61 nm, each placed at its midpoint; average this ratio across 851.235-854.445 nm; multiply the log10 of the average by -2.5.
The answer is 0.11 mag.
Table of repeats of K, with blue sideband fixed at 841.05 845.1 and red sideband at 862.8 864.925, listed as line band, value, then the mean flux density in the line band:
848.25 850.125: 0.119 nm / 1.55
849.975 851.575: 0.056 nm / 1.59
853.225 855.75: 0.352 nm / 1.42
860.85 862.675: -0.146 nm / 1.79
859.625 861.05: 0.019 nm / 1.64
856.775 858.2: -0.026 nm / 1.69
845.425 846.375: -0.020 nm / 1.68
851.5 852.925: 0.035 nm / 1.61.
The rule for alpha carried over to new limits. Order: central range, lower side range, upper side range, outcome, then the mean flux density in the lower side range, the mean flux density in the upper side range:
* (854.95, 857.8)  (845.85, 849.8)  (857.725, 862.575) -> 0.01 mag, 1.61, 1.7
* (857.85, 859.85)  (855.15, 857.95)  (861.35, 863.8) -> 0.03 mag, 1.66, 1.81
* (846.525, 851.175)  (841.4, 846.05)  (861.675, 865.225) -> 0.05 mag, 1.65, 1.72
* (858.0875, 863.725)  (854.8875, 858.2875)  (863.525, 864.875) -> -0.05 mag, 1.65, 1.63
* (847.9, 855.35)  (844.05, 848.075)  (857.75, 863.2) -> 0.09 mag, 1.63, 1.71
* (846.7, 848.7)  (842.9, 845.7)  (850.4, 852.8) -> 0.00 mag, 1.62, 1.63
